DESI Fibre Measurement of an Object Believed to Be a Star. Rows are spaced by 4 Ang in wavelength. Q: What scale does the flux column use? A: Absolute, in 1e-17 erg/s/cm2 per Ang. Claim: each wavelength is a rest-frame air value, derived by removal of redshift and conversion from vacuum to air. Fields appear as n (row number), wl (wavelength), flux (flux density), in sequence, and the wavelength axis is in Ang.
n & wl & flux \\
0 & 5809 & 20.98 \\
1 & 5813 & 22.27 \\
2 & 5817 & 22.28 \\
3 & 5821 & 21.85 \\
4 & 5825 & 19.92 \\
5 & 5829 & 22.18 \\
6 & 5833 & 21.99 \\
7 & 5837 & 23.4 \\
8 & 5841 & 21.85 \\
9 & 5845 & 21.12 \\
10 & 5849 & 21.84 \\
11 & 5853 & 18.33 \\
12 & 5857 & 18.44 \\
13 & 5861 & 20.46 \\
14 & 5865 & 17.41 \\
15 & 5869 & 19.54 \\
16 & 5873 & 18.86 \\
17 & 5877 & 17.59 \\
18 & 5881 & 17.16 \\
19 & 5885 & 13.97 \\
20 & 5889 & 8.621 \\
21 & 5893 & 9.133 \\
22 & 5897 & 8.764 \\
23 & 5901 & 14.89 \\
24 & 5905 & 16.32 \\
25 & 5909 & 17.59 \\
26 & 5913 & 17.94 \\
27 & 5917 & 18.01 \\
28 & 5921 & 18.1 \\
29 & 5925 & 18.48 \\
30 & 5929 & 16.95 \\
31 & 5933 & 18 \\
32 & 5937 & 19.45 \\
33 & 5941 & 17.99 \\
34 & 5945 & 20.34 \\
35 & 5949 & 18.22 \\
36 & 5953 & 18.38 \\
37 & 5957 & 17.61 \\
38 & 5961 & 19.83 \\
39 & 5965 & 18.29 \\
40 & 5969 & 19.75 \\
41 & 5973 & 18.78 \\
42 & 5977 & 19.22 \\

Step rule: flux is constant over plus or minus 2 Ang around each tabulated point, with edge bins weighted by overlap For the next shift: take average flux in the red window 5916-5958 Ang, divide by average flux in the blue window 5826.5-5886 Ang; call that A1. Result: 0.93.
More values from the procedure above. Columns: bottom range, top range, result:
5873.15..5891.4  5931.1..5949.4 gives 1.28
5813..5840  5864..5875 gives 0.85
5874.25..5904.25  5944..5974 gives 1.43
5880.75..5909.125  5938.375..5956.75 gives 1.46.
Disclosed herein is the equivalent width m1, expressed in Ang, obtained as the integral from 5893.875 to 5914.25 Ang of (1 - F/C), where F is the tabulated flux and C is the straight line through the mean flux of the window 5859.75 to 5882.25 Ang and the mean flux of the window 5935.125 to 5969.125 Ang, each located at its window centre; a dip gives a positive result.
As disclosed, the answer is 4.3 Ang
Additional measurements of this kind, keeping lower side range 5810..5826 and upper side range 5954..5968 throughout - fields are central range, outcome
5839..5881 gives 2.7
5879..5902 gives 9.3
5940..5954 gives 0.1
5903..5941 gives 3.1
